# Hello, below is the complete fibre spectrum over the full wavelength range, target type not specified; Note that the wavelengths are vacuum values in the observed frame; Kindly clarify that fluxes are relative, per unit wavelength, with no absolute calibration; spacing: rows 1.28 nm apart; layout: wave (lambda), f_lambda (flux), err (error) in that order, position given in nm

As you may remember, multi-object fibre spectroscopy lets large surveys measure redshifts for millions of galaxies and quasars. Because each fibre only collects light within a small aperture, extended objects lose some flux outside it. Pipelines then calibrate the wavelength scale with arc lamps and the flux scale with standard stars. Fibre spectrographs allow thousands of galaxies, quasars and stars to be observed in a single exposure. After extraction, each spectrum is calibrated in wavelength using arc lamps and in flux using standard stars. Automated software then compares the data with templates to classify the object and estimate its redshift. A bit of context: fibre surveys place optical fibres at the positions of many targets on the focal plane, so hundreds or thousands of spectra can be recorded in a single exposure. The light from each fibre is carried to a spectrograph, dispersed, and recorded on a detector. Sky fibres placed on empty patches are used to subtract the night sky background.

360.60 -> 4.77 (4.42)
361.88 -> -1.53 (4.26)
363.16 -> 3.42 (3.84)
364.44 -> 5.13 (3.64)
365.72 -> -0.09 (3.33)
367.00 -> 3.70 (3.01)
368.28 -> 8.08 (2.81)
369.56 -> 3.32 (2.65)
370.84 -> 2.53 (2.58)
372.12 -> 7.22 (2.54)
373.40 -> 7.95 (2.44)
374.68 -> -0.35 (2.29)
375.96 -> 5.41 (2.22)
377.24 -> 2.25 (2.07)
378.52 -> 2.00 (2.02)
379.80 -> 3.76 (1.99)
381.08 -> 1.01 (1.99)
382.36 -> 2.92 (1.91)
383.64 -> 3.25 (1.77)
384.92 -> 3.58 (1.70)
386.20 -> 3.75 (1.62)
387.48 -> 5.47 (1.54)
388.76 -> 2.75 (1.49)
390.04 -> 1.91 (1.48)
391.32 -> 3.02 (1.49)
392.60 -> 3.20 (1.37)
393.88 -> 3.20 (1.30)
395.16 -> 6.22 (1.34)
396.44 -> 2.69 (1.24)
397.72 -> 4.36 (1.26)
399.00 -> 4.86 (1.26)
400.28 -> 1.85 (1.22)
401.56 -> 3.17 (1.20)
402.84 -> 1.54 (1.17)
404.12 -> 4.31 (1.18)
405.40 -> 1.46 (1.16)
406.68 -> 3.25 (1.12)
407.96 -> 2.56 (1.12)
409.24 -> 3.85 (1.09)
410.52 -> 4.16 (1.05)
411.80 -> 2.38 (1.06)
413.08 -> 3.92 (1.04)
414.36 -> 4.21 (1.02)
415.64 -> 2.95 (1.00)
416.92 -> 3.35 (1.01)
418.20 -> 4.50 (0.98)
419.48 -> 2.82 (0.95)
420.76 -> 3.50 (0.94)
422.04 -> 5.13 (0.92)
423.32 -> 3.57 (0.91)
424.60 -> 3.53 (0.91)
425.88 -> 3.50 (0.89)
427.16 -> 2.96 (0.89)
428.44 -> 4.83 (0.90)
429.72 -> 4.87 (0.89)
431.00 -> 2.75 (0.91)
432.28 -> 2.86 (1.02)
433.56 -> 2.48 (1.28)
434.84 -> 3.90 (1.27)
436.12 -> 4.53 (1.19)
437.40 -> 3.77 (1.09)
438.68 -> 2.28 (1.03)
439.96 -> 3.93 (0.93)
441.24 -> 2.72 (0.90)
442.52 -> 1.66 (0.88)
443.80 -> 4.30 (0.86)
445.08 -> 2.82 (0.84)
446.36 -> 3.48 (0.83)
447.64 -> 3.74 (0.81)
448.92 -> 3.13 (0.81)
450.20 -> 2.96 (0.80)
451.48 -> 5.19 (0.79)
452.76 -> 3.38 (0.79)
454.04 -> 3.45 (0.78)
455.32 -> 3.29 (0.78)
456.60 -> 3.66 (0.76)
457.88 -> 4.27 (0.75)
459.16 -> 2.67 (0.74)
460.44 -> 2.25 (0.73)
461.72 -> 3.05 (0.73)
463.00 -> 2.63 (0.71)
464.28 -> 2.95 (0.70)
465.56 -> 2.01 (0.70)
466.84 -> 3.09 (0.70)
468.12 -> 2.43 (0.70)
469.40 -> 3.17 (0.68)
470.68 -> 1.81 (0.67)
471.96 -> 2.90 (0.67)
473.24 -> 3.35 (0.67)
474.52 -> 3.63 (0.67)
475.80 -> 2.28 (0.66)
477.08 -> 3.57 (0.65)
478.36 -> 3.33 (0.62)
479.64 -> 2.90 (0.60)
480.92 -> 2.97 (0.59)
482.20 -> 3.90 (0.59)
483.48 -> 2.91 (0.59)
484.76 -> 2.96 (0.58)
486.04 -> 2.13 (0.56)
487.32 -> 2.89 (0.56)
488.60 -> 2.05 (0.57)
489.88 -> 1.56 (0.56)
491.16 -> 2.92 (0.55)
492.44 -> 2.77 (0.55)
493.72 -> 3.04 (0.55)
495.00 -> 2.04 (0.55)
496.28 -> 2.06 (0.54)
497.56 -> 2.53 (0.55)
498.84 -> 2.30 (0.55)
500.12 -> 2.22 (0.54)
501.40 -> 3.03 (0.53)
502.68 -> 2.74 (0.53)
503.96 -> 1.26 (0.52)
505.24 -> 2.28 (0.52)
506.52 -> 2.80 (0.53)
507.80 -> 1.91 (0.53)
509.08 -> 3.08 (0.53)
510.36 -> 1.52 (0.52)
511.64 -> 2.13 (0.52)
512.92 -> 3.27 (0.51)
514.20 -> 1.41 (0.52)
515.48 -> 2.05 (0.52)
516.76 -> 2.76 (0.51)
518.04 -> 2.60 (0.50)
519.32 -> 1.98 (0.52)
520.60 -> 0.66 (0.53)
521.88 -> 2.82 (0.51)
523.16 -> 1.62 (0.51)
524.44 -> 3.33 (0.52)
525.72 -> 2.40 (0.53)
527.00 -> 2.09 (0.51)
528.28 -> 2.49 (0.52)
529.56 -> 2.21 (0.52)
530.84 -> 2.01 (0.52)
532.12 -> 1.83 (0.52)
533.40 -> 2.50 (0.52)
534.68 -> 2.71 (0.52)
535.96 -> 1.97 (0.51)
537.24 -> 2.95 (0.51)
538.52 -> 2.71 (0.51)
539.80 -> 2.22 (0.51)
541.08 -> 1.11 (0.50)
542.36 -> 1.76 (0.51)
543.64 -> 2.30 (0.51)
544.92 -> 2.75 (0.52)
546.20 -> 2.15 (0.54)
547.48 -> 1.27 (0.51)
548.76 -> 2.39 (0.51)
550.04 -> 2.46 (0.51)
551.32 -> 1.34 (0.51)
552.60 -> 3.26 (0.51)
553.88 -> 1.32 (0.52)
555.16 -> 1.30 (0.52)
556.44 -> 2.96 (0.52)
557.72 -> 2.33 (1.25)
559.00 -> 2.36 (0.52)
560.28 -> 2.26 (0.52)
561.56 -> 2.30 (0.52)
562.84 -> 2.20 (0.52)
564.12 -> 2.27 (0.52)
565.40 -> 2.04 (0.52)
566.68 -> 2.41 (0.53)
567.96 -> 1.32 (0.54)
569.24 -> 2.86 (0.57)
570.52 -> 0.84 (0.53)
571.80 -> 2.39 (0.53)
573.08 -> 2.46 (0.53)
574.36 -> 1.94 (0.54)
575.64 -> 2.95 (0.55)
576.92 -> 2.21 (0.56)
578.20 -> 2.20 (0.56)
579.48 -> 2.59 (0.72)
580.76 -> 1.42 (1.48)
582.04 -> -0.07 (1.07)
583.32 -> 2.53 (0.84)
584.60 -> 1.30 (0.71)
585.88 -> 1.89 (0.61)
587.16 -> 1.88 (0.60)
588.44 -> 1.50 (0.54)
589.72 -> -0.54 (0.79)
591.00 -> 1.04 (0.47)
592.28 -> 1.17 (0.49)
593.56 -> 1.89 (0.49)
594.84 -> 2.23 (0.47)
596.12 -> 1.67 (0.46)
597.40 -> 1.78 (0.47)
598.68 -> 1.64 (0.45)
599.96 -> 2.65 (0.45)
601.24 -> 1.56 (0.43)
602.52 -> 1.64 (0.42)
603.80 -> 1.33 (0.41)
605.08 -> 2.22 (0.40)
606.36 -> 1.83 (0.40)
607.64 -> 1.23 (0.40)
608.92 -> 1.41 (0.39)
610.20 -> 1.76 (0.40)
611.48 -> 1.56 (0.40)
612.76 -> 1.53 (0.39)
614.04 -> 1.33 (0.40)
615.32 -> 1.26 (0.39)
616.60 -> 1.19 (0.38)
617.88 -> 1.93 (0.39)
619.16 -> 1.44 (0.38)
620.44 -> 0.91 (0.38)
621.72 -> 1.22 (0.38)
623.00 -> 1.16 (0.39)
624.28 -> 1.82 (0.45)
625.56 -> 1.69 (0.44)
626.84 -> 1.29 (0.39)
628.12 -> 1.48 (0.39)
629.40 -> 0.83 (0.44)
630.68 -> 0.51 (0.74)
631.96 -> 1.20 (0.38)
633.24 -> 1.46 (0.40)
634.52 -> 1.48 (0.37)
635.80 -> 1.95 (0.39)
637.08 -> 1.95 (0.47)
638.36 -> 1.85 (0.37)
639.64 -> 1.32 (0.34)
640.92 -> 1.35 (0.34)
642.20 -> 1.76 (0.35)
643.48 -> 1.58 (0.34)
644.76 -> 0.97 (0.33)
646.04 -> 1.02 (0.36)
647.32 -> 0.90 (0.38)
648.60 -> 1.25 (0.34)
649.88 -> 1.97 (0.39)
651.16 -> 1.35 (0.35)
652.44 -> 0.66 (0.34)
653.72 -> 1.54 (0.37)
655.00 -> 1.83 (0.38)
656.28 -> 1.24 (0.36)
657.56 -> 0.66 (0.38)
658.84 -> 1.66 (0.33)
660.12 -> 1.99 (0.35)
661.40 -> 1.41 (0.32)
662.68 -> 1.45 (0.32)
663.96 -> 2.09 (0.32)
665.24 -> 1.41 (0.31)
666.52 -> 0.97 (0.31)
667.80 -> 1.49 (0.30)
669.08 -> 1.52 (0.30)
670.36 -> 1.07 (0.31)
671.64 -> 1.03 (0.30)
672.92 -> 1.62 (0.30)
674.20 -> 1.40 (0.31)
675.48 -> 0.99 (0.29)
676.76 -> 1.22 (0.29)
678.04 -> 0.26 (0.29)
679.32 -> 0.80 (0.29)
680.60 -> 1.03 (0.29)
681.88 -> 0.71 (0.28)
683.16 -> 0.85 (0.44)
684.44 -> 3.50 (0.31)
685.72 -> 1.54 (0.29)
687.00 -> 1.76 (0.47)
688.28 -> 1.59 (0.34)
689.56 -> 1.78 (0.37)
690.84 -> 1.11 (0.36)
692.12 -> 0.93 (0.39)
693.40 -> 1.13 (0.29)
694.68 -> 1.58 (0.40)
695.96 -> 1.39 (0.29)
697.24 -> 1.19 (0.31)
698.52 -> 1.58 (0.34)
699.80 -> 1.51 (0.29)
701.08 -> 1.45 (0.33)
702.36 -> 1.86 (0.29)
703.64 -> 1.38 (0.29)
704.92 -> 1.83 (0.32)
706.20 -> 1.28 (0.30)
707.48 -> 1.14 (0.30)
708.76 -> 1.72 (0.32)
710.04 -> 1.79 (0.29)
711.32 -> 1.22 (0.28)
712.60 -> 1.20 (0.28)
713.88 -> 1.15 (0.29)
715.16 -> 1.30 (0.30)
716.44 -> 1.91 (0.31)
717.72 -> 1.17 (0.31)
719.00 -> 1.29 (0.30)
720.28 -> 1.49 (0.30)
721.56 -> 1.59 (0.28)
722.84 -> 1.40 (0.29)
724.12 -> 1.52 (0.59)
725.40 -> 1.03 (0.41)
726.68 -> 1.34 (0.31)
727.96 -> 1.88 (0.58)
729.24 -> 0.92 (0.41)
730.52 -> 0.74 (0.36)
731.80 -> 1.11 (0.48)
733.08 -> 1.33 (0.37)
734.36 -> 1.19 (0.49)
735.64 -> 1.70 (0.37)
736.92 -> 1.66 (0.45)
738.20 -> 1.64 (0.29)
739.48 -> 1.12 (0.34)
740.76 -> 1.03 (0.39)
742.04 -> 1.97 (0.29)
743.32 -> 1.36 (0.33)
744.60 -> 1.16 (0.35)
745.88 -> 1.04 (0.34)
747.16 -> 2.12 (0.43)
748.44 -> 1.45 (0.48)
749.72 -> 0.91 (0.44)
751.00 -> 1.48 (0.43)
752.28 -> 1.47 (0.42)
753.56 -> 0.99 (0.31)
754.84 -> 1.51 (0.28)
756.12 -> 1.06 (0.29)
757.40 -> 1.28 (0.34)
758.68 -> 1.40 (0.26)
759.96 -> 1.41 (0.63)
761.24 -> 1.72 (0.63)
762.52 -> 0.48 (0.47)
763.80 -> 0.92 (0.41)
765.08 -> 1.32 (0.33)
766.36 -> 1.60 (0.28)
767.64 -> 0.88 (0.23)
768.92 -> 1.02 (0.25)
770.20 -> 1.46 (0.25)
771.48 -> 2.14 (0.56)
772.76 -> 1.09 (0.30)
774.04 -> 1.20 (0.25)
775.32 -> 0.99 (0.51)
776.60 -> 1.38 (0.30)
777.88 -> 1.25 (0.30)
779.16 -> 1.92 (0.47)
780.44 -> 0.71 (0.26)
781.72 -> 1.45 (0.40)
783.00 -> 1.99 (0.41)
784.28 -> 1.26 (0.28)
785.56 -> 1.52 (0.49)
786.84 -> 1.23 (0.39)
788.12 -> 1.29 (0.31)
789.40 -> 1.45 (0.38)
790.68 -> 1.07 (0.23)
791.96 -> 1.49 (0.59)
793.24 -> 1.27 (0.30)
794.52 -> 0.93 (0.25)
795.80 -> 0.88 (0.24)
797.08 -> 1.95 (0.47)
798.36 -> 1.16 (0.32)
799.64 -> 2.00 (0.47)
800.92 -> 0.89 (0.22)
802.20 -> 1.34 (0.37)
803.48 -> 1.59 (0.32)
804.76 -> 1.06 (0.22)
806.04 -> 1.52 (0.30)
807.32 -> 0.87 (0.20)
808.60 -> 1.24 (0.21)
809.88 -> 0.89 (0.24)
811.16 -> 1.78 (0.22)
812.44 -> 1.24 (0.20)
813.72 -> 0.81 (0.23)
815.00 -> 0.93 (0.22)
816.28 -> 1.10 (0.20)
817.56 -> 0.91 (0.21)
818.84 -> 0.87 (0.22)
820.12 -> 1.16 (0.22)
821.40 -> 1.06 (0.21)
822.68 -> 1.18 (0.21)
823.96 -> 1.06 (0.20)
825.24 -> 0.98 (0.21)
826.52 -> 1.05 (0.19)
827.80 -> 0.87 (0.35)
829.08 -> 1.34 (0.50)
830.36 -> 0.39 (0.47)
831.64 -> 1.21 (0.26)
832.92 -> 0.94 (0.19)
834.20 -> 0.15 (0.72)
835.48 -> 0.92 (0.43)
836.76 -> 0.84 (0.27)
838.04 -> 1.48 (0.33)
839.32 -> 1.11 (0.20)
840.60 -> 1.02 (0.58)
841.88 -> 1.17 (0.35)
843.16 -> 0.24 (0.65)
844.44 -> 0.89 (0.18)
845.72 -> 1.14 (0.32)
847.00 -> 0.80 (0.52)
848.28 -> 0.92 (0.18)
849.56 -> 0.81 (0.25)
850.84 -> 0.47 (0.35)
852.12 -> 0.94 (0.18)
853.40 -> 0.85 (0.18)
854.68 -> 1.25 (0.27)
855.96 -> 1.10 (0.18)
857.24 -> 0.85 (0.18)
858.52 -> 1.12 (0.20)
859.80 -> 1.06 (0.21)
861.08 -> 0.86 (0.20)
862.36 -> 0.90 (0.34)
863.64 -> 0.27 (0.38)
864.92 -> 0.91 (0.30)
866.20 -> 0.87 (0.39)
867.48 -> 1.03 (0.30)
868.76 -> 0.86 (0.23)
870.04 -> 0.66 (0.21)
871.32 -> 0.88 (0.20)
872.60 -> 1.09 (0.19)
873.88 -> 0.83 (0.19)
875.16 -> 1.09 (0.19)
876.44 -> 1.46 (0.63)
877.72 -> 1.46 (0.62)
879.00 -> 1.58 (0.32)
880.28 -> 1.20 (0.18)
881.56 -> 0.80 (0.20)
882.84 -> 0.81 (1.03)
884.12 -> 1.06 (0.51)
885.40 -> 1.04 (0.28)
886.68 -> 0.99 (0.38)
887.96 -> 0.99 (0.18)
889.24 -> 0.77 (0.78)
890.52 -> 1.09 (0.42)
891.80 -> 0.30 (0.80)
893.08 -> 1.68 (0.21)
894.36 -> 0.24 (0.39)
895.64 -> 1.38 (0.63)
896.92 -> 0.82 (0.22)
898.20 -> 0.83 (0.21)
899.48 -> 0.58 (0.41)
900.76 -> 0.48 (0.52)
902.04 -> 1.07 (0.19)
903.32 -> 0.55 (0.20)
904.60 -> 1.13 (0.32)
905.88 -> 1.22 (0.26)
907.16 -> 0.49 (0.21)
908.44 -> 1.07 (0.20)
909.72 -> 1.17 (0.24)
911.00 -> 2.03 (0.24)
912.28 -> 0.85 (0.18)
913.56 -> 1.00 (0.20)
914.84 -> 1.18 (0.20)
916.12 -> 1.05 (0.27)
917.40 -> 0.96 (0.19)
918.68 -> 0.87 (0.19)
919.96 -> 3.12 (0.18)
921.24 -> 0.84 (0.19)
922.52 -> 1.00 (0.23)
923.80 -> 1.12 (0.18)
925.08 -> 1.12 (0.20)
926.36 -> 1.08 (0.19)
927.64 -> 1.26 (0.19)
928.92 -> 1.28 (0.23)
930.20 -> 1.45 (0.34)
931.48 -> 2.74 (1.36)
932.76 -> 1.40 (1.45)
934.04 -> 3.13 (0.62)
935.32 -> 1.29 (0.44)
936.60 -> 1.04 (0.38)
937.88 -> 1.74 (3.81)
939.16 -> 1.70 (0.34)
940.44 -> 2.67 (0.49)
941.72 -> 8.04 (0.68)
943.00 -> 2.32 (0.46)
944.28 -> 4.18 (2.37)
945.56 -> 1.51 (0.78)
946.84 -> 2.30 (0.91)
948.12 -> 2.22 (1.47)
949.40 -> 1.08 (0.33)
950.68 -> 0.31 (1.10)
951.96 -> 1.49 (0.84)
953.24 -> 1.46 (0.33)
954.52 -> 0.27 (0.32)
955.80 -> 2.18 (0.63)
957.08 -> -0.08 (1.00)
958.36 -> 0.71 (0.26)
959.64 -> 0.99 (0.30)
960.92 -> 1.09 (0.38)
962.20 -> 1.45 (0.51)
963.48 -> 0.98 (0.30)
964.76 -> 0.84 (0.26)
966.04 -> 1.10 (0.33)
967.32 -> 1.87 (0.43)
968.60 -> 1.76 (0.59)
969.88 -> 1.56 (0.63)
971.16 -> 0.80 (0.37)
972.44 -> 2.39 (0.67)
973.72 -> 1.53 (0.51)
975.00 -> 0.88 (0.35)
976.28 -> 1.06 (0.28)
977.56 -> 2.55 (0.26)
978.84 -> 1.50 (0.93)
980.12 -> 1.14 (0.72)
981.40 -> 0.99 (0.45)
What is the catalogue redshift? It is 1.526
